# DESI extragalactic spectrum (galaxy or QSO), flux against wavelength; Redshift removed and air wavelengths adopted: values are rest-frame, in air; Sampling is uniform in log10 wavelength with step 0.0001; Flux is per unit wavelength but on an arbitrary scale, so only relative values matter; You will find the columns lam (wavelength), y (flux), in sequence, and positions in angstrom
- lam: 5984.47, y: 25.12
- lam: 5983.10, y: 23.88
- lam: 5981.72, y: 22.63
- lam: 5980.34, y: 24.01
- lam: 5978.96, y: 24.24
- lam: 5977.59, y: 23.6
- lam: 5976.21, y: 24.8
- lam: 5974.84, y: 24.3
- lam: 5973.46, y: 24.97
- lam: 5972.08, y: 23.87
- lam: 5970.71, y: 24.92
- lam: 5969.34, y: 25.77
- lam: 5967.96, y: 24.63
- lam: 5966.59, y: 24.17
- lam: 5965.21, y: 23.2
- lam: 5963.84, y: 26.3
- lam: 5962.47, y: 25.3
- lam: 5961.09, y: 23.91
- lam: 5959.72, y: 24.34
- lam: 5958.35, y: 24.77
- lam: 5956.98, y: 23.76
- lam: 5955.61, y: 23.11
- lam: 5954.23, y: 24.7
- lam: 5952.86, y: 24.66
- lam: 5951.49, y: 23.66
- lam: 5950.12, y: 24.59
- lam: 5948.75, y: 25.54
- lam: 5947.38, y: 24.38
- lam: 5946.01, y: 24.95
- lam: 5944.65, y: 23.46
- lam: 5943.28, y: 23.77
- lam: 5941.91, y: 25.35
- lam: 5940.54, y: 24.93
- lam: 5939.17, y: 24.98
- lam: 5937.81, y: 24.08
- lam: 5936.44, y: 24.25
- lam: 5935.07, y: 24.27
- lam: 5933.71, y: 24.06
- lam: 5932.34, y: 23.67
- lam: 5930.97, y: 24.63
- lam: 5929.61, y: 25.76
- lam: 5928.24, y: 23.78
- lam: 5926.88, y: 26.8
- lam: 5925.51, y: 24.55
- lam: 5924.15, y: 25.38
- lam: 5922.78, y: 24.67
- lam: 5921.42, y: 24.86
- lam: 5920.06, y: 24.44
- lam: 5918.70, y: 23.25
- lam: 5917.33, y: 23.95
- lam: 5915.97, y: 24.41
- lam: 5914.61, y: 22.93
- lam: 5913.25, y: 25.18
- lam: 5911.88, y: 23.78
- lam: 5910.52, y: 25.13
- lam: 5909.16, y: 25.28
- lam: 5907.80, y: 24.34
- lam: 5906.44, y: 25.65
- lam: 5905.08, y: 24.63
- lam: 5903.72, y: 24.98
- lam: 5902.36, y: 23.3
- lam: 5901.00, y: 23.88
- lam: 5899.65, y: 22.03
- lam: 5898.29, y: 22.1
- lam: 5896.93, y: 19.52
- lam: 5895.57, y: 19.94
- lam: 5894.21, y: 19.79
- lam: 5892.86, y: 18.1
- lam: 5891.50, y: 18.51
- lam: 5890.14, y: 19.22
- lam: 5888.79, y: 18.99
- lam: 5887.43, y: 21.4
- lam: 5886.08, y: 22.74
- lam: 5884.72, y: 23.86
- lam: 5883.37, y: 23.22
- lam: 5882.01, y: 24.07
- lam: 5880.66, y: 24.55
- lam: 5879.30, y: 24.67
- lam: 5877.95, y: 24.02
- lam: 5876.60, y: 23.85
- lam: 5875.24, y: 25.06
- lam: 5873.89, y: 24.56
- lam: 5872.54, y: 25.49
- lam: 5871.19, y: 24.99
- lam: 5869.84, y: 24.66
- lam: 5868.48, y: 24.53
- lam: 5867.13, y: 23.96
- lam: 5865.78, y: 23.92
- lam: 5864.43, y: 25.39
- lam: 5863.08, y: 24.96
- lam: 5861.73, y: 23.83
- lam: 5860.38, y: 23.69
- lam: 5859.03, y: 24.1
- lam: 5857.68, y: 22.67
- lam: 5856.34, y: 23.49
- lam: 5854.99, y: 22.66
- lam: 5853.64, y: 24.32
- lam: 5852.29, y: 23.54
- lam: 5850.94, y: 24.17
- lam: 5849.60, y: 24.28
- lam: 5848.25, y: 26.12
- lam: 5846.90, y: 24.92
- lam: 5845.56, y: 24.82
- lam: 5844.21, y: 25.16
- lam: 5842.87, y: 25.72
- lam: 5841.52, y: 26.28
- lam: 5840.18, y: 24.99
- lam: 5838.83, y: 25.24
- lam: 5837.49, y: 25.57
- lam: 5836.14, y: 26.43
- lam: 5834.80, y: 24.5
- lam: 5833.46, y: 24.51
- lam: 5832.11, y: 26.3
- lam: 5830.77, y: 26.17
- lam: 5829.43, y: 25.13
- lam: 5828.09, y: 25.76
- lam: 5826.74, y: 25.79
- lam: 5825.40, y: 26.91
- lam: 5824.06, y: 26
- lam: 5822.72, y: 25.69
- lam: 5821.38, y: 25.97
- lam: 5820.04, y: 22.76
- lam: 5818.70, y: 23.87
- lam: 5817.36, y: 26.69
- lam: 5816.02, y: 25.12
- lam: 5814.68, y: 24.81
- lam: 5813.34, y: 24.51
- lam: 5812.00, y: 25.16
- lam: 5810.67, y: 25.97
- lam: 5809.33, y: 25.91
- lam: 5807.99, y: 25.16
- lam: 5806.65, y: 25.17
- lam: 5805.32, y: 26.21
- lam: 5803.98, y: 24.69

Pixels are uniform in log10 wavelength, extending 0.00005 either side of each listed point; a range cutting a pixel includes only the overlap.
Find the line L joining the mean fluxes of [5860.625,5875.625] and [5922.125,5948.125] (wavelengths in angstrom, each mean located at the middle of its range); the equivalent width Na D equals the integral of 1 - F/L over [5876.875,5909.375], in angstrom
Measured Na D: 2.9 angstrom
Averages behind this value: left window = 24.6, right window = 24.6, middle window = 22.4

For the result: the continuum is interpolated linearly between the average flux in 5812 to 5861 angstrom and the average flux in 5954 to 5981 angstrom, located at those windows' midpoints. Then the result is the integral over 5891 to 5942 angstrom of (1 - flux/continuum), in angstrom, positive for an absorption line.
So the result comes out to 1.9 angstrom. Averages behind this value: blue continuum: 25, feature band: 23.7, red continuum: 24.4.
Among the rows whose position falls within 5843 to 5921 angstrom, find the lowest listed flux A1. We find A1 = 18.1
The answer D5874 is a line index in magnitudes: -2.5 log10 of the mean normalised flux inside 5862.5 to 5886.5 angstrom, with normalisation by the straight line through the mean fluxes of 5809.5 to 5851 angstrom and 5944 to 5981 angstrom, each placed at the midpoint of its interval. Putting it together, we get 0.03 mag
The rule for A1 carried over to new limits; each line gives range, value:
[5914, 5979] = 22.93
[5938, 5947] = 23.46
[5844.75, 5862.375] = 22.66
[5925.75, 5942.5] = 23.67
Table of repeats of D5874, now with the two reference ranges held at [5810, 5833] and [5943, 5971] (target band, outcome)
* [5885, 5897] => 0.24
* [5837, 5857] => 0.02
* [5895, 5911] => 0.07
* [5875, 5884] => 0.04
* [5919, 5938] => 0.00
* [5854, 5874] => 0.04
